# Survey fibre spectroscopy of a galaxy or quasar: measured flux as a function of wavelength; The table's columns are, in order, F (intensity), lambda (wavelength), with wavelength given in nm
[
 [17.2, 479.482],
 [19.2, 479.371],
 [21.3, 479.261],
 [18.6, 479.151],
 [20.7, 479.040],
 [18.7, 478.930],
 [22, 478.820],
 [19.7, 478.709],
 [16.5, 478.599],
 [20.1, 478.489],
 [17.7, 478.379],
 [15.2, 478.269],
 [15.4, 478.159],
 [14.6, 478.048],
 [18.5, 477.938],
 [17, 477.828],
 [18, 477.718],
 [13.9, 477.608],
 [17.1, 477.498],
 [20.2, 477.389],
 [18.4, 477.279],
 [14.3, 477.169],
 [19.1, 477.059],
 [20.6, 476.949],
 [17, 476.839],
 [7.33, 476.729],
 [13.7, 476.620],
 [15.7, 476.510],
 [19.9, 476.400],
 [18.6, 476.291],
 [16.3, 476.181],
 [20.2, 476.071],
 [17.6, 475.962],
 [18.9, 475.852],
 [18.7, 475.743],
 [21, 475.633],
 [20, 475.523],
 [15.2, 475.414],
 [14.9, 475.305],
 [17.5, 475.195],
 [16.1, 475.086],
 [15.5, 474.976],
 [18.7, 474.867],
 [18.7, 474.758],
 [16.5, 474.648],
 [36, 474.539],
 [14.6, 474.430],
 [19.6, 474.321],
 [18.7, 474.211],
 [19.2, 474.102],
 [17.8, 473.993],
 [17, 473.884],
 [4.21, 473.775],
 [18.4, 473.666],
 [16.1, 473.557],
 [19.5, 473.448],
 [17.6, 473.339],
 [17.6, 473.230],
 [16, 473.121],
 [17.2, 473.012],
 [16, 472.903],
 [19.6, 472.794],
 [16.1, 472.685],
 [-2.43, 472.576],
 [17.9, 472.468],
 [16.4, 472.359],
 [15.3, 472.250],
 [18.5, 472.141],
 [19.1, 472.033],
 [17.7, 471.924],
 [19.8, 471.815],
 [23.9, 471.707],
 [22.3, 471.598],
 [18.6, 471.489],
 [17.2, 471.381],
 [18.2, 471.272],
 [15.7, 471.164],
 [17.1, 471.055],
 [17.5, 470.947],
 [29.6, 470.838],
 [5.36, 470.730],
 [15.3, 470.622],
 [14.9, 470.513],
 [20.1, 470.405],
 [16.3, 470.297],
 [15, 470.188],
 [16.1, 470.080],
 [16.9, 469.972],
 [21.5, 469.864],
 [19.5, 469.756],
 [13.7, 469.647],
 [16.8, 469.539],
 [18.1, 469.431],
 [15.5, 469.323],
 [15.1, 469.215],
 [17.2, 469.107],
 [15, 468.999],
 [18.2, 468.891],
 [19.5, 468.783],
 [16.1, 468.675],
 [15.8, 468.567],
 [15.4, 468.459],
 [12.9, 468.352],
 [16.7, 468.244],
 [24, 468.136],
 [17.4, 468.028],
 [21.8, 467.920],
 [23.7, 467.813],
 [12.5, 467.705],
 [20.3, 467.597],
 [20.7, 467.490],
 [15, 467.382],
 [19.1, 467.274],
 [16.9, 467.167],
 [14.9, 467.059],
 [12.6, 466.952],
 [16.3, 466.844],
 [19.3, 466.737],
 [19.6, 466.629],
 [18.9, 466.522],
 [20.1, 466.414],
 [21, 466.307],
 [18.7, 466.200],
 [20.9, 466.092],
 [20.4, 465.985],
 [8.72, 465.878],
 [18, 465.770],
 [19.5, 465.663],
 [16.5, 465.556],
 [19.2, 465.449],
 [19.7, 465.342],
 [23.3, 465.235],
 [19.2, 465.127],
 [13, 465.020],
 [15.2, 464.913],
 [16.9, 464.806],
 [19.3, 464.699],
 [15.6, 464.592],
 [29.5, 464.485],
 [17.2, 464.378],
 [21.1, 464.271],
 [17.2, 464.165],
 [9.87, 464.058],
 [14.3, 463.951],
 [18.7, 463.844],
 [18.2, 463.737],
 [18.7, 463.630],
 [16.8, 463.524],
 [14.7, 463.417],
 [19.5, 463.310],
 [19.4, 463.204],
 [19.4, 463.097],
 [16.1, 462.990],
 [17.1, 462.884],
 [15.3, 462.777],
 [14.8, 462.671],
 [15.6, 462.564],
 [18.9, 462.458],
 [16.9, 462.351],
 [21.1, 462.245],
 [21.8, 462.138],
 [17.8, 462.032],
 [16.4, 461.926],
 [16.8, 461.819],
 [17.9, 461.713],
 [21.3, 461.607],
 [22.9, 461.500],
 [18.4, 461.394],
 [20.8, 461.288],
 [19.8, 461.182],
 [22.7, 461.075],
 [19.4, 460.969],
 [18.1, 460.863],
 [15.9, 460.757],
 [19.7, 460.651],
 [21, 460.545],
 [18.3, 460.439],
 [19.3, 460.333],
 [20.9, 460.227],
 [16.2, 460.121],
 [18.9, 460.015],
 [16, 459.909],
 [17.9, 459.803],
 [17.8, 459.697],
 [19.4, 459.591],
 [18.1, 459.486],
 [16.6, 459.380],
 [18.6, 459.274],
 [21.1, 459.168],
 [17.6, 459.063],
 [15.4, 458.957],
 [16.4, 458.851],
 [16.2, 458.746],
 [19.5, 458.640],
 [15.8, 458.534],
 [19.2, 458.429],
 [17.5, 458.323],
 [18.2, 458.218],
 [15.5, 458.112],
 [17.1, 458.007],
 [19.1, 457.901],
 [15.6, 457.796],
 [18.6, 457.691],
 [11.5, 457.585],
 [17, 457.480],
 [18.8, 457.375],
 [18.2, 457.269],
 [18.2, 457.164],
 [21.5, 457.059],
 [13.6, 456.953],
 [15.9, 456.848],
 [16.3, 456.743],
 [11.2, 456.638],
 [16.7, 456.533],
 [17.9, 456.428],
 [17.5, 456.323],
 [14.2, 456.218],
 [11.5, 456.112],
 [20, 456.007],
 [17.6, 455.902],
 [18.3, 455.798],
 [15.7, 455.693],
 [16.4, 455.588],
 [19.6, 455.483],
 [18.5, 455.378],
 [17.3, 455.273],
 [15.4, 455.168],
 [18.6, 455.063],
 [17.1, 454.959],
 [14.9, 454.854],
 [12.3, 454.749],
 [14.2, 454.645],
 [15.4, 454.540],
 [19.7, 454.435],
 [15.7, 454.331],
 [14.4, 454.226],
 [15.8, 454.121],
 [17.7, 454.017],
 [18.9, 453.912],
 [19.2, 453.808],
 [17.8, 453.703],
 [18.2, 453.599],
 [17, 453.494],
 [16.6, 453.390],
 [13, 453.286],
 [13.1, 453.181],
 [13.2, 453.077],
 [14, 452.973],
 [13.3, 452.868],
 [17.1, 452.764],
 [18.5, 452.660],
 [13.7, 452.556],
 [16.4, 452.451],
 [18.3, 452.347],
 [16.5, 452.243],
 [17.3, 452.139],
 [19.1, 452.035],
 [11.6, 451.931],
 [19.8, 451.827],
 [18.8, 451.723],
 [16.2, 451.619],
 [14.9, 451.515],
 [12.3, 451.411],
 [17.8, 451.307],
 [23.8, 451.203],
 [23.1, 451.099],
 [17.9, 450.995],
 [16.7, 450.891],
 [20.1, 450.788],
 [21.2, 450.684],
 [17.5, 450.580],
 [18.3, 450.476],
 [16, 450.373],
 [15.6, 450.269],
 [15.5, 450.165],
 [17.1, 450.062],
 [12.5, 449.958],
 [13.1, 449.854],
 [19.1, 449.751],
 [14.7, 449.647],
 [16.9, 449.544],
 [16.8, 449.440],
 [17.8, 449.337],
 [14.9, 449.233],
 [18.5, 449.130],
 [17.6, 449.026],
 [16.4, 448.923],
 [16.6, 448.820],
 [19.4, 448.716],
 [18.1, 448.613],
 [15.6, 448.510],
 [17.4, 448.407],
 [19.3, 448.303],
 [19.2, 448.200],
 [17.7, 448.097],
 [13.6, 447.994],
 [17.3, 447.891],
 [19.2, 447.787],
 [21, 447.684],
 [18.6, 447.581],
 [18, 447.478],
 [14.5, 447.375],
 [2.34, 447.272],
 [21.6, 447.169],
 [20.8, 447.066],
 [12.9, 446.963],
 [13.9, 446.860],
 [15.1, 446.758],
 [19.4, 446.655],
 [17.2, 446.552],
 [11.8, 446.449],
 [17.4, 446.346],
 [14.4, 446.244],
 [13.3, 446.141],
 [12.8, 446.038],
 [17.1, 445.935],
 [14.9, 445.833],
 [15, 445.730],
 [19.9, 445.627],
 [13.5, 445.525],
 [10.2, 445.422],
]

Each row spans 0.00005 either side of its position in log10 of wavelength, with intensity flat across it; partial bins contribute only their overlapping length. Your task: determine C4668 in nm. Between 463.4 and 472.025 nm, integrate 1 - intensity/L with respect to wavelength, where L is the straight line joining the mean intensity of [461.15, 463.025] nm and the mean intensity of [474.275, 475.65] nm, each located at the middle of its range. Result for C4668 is 0.35 nm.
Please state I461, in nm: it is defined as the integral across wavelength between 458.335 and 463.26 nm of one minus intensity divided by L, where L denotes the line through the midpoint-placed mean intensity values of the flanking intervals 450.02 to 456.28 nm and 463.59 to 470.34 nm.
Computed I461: -0.31 nm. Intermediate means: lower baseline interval 16.8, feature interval 18.4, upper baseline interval 17.7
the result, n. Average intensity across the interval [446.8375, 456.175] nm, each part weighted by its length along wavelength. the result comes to 16.7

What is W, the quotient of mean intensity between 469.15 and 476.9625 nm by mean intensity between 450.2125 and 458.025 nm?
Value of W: 1.03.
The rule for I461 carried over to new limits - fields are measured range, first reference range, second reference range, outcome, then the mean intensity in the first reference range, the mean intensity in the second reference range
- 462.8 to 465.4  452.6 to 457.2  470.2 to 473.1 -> -0.185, 16.3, 17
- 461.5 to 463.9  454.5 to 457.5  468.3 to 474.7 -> -0.169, 16.5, 17.1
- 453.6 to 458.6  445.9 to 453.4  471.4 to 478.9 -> 0.000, 16.5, 17.4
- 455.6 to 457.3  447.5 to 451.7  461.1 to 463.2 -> 0.140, 17.4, 18.4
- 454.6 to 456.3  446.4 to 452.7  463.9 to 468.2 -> 0.098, 16.9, 18.2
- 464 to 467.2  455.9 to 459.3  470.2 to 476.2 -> -0.141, 16.9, 17.5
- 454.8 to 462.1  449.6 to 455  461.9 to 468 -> -0.179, 16.6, 18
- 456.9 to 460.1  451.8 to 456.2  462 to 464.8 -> -0.075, 16.4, 17.9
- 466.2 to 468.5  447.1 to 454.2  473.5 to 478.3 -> -0.122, 16.9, 17.3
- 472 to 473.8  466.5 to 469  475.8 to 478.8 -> 0.182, 17.6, 17.1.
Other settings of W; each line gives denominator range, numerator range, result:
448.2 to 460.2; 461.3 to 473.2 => 1.04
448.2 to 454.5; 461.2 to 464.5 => 1.07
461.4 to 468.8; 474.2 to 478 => 0.99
